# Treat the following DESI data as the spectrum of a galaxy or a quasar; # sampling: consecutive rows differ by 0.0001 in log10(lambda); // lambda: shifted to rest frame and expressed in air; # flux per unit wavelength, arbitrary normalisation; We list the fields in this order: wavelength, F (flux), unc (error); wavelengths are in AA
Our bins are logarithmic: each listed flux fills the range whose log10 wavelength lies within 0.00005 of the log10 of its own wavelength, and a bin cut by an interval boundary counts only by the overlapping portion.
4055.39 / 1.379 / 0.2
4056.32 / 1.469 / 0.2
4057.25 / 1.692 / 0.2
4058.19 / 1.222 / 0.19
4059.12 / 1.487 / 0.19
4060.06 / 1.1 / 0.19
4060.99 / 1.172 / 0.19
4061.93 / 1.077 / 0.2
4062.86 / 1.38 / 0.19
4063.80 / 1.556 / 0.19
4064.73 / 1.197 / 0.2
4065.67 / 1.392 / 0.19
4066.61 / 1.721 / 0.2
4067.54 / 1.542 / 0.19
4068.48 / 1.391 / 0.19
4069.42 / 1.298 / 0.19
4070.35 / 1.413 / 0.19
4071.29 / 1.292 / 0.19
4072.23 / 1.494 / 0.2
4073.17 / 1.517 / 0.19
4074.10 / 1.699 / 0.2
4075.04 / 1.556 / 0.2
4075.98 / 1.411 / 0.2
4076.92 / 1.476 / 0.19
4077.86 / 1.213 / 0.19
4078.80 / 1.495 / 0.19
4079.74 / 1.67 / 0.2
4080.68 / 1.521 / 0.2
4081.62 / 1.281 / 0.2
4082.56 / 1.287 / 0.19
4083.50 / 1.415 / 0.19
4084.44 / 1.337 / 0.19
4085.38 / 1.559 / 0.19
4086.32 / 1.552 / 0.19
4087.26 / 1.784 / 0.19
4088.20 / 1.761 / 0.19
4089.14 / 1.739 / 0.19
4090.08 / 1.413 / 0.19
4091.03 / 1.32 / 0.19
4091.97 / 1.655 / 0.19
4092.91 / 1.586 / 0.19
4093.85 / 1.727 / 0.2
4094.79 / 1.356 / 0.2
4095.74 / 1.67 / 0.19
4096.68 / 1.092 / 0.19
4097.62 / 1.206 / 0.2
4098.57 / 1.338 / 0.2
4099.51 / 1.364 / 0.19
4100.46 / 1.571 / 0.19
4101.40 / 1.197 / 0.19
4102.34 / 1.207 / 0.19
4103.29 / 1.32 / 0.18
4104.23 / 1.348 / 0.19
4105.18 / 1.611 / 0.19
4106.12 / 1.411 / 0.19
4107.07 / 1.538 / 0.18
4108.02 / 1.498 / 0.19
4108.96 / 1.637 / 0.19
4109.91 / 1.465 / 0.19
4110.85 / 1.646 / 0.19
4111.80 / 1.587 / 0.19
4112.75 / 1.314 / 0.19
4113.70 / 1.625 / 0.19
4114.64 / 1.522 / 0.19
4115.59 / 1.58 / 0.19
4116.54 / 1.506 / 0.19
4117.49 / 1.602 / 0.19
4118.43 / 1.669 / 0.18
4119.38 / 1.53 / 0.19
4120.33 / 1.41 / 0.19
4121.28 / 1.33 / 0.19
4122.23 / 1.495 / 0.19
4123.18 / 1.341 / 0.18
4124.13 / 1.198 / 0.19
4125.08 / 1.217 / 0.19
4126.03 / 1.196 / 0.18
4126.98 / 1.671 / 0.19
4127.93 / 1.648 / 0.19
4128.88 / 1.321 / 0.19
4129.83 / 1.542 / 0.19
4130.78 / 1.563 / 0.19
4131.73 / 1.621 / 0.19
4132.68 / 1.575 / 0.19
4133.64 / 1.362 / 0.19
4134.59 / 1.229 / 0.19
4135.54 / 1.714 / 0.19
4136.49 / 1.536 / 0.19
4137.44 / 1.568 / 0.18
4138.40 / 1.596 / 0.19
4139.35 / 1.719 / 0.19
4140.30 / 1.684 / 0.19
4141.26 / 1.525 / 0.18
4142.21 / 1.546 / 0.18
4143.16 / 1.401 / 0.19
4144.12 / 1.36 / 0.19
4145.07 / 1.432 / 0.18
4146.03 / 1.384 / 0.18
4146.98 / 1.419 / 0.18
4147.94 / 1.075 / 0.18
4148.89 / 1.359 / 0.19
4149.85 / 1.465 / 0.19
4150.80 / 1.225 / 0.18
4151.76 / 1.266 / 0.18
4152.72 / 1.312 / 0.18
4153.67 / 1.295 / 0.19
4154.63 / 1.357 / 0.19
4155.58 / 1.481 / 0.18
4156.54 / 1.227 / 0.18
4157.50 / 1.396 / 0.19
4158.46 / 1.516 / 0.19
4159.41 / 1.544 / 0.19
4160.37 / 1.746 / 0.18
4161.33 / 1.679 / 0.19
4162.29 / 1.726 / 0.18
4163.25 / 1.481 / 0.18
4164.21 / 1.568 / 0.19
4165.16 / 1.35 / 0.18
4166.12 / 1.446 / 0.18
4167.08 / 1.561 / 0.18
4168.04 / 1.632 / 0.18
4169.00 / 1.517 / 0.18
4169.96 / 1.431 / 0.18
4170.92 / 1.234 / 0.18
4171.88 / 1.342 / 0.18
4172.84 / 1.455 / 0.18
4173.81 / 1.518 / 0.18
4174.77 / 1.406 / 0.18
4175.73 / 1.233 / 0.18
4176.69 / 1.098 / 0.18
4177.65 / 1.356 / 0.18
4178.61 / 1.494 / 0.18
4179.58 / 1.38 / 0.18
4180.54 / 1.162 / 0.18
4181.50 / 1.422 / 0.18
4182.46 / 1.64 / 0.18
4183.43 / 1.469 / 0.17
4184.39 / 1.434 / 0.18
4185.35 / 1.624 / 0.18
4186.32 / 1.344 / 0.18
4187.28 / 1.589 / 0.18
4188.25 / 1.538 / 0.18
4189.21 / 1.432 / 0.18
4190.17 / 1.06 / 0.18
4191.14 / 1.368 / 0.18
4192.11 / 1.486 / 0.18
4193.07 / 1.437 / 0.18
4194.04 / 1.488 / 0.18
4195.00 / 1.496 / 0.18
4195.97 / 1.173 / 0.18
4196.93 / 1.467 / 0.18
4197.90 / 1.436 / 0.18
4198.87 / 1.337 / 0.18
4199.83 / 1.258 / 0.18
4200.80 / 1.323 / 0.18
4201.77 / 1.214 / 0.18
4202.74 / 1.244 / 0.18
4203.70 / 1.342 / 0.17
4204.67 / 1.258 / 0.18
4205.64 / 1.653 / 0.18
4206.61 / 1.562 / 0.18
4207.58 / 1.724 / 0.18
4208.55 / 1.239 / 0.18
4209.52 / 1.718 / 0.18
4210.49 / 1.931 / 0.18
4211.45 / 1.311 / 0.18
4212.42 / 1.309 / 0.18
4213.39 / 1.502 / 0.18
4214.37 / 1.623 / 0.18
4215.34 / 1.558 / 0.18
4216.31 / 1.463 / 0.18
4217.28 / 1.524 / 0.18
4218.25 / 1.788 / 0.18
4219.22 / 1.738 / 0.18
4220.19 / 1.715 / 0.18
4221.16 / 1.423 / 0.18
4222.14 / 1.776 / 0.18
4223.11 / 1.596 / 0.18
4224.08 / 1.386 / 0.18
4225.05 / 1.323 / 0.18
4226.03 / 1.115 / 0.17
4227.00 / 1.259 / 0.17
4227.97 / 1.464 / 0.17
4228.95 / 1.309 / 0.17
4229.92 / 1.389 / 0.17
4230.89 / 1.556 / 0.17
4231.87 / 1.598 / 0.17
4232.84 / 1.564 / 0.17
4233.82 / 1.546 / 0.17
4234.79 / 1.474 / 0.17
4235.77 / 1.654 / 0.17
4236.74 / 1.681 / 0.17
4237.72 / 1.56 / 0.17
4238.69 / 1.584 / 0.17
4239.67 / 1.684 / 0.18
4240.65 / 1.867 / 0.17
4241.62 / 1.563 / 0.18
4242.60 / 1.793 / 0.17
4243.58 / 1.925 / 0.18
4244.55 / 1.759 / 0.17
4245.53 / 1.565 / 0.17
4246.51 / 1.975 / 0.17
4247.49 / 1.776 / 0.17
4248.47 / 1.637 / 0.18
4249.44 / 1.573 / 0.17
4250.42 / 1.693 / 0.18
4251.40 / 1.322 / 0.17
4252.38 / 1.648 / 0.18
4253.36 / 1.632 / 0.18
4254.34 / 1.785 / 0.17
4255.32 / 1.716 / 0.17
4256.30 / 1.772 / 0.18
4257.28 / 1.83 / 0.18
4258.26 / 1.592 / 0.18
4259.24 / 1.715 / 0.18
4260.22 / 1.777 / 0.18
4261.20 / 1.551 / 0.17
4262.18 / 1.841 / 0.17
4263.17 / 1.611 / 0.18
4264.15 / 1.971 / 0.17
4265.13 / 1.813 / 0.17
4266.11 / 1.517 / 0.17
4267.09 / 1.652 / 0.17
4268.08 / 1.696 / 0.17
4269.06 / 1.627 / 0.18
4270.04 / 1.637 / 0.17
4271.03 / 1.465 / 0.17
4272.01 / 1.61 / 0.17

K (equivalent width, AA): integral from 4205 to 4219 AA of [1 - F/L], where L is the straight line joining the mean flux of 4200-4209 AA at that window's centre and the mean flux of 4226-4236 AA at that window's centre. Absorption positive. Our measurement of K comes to -1.5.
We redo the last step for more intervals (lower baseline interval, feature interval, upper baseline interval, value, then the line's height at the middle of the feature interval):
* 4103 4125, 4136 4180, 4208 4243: 1.9 AA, 1.51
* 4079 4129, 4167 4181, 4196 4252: 1.2 AA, 1.51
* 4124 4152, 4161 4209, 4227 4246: 3.1 AA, 1.52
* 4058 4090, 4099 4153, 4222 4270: 1.5 AA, 1.5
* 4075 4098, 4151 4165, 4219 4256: 0.7 AA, 1.54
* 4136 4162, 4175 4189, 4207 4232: 0.6 AA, 1.48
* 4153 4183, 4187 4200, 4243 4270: 1.0 AA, 1.52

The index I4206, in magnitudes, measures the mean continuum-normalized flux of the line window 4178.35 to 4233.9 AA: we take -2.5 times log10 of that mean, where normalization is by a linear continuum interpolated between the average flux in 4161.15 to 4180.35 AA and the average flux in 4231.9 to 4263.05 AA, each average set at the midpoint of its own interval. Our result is 0.065 mag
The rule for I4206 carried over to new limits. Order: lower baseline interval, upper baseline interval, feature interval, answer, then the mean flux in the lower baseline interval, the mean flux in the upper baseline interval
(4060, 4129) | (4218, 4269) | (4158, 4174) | 0.02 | 1.45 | 1.63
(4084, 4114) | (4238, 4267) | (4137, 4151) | 0.07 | 1.48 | 1.7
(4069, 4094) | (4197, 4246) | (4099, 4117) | 0.02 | 1.5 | 1.52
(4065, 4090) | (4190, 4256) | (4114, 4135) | 0.03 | 1.49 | 1.53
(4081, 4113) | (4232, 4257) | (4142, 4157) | 0.14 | 1.47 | 1.67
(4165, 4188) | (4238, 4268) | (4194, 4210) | 0.08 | 1.42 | 1.7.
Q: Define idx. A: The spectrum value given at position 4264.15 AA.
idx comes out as 1.971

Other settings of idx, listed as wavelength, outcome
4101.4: 1.197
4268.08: 1.696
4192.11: 1.486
